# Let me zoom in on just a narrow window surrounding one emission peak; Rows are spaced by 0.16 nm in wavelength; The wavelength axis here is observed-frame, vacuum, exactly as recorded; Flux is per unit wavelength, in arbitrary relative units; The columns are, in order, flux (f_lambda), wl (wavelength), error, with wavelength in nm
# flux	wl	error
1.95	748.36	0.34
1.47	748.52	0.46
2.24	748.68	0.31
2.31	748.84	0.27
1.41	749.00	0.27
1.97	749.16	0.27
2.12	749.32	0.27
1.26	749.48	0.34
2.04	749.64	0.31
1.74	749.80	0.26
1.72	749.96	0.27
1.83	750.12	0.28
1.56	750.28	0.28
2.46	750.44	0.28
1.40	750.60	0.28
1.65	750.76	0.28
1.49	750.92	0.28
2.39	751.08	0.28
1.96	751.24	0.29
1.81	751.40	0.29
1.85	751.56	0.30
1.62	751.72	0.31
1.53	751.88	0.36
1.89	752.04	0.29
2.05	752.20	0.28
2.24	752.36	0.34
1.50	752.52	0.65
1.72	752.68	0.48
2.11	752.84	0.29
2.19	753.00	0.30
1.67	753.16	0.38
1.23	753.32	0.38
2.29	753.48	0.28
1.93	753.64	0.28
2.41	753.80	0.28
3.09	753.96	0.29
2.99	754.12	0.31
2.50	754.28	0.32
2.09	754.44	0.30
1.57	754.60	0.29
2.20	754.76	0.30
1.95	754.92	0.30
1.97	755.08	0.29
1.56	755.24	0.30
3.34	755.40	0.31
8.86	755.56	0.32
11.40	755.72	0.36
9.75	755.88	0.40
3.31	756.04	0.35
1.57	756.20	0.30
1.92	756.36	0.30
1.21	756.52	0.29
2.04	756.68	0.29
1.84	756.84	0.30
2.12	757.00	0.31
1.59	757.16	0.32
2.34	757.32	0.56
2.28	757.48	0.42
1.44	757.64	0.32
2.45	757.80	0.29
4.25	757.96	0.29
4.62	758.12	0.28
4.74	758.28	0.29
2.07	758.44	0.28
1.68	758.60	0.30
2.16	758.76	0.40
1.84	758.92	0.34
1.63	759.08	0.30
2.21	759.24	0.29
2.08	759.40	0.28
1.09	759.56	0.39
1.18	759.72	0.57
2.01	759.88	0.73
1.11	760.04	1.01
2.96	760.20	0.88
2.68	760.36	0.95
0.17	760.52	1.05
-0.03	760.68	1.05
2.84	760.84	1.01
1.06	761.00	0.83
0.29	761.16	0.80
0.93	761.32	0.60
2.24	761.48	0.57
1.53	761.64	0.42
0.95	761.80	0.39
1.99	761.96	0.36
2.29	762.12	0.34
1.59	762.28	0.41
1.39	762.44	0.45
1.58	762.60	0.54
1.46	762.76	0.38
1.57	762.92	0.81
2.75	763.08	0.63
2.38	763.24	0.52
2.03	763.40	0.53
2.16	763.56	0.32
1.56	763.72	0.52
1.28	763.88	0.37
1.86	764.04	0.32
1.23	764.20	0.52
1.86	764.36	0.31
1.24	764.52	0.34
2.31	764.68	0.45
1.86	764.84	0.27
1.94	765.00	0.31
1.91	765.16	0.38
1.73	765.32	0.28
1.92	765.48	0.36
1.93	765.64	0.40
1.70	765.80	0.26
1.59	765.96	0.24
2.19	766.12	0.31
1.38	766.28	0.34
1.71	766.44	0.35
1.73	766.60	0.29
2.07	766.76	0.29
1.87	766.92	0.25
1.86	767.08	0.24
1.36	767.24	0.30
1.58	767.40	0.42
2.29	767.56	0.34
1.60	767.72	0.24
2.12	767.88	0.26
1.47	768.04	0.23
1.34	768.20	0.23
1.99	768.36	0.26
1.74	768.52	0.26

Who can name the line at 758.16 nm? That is [N II]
